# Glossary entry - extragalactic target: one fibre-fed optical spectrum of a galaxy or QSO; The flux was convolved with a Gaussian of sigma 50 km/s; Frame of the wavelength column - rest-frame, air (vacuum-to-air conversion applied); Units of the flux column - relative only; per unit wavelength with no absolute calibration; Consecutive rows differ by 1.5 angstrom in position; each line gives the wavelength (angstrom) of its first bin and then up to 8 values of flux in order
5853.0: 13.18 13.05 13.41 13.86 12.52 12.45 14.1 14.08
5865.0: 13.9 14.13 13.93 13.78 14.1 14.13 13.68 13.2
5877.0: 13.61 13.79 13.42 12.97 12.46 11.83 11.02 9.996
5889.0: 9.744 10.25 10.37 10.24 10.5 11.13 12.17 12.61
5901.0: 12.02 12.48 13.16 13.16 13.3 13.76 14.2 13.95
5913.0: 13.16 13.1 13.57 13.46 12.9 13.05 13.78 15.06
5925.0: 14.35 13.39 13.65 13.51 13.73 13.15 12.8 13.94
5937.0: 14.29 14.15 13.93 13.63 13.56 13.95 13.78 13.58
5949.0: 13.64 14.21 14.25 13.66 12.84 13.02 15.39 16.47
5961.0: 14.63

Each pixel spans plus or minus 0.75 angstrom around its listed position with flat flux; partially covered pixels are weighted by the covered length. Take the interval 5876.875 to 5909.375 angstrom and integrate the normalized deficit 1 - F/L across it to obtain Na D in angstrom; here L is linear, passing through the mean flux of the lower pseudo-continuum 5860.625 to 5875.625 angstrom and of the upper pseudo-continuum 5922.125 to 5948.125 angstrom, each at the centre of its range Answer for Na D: 4.38 angstrom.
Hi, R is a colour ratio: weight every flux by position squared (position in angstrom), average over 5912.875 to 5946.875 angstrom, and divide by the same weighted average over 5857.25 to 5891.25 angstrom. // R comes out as 1.08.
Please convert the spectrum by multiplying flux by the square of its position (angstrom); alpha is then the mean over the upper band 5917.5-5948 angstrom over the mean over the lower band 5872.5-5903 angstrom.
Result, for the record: 1.2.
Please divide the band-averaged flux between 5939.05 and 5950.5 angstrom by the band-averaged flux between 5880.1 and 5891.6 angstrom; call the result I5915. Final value 1.22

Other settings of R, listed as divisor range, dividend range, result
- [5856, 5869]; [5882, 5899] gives 0.81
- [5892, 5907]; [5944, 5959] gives 1.18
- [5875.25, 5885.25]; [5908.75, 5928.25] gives 1.06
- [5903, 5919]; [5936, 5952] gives 1.05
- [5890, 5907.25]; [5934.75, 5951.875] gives 1.20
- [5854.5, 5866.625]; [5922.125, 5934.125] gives 1.04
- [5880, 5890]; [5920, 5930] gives 1.22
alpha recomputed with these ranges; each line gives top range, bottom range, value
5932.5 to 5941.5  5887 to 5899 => 1.32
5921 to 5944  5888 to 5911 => 1.17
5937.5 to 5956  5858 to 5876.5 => 1.03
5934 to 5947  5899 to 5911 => 1.07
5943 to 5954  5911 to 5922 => 1.05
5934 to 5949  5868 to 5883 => 1.04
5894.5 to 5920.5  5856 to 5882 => 0.96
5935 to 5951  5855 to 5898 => 1.13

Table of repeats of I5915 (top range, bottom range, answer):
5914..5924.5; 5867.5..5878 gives 0.99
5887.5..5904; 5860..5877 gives 0.81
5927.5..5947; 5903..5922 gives 1.02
